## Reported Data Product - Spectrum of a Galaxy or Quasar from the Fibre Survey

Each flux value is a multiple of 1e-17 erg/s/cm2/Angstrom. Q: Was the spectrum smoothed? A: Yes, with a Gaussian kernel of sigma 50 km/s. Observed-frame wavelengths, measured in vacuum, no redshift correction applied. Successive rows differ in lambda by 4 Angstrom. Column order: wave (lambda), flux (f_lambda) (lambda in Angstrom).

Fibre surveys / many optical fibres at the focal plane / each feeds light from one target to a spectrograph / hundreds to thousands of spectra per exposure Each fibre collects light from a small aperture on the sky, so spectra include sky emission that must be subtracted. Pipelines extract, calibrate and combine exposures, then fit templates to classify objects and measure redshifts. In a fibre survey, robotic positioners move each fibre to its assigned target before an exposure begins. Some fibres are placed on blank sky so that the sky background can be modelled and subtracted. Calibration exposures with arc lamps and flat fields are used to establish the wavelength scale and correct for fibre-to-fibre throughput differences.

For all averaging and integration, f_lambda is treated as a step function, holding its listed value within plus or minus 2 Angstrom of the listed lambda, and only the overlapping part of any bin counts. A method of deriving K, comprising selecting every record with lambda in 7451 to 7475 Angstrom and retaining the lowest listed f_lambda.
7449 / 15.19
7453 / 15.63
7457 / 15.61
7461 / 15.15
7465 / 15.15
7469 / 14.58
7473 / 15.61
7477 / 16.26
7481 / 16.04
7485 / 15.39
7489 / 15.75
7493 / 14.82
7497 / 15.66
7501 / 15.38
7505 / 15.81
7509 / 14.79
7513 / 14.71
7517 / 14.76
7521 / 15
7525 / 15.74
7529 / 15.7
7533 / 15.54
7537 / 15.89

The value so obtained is 14.58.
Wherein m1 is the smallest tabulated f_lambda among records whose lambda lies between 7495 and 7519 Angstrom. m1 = 14.71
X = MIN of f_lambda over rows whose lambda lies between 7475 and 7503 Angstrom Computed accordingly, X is 14.82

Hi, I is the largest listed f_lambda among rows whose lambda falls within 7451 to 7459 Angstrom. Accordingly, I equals 15.63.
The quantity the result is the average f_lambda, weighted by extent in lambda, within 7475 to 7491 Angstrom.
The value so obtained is 15.9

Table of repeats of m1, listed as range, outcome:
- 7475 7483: 16.04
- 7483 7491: 15.39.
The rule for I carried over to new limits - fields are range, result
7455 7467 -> 15.61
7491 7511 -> 15.81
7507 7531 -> 15.74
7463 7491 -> 16.26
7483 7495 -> 15.75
